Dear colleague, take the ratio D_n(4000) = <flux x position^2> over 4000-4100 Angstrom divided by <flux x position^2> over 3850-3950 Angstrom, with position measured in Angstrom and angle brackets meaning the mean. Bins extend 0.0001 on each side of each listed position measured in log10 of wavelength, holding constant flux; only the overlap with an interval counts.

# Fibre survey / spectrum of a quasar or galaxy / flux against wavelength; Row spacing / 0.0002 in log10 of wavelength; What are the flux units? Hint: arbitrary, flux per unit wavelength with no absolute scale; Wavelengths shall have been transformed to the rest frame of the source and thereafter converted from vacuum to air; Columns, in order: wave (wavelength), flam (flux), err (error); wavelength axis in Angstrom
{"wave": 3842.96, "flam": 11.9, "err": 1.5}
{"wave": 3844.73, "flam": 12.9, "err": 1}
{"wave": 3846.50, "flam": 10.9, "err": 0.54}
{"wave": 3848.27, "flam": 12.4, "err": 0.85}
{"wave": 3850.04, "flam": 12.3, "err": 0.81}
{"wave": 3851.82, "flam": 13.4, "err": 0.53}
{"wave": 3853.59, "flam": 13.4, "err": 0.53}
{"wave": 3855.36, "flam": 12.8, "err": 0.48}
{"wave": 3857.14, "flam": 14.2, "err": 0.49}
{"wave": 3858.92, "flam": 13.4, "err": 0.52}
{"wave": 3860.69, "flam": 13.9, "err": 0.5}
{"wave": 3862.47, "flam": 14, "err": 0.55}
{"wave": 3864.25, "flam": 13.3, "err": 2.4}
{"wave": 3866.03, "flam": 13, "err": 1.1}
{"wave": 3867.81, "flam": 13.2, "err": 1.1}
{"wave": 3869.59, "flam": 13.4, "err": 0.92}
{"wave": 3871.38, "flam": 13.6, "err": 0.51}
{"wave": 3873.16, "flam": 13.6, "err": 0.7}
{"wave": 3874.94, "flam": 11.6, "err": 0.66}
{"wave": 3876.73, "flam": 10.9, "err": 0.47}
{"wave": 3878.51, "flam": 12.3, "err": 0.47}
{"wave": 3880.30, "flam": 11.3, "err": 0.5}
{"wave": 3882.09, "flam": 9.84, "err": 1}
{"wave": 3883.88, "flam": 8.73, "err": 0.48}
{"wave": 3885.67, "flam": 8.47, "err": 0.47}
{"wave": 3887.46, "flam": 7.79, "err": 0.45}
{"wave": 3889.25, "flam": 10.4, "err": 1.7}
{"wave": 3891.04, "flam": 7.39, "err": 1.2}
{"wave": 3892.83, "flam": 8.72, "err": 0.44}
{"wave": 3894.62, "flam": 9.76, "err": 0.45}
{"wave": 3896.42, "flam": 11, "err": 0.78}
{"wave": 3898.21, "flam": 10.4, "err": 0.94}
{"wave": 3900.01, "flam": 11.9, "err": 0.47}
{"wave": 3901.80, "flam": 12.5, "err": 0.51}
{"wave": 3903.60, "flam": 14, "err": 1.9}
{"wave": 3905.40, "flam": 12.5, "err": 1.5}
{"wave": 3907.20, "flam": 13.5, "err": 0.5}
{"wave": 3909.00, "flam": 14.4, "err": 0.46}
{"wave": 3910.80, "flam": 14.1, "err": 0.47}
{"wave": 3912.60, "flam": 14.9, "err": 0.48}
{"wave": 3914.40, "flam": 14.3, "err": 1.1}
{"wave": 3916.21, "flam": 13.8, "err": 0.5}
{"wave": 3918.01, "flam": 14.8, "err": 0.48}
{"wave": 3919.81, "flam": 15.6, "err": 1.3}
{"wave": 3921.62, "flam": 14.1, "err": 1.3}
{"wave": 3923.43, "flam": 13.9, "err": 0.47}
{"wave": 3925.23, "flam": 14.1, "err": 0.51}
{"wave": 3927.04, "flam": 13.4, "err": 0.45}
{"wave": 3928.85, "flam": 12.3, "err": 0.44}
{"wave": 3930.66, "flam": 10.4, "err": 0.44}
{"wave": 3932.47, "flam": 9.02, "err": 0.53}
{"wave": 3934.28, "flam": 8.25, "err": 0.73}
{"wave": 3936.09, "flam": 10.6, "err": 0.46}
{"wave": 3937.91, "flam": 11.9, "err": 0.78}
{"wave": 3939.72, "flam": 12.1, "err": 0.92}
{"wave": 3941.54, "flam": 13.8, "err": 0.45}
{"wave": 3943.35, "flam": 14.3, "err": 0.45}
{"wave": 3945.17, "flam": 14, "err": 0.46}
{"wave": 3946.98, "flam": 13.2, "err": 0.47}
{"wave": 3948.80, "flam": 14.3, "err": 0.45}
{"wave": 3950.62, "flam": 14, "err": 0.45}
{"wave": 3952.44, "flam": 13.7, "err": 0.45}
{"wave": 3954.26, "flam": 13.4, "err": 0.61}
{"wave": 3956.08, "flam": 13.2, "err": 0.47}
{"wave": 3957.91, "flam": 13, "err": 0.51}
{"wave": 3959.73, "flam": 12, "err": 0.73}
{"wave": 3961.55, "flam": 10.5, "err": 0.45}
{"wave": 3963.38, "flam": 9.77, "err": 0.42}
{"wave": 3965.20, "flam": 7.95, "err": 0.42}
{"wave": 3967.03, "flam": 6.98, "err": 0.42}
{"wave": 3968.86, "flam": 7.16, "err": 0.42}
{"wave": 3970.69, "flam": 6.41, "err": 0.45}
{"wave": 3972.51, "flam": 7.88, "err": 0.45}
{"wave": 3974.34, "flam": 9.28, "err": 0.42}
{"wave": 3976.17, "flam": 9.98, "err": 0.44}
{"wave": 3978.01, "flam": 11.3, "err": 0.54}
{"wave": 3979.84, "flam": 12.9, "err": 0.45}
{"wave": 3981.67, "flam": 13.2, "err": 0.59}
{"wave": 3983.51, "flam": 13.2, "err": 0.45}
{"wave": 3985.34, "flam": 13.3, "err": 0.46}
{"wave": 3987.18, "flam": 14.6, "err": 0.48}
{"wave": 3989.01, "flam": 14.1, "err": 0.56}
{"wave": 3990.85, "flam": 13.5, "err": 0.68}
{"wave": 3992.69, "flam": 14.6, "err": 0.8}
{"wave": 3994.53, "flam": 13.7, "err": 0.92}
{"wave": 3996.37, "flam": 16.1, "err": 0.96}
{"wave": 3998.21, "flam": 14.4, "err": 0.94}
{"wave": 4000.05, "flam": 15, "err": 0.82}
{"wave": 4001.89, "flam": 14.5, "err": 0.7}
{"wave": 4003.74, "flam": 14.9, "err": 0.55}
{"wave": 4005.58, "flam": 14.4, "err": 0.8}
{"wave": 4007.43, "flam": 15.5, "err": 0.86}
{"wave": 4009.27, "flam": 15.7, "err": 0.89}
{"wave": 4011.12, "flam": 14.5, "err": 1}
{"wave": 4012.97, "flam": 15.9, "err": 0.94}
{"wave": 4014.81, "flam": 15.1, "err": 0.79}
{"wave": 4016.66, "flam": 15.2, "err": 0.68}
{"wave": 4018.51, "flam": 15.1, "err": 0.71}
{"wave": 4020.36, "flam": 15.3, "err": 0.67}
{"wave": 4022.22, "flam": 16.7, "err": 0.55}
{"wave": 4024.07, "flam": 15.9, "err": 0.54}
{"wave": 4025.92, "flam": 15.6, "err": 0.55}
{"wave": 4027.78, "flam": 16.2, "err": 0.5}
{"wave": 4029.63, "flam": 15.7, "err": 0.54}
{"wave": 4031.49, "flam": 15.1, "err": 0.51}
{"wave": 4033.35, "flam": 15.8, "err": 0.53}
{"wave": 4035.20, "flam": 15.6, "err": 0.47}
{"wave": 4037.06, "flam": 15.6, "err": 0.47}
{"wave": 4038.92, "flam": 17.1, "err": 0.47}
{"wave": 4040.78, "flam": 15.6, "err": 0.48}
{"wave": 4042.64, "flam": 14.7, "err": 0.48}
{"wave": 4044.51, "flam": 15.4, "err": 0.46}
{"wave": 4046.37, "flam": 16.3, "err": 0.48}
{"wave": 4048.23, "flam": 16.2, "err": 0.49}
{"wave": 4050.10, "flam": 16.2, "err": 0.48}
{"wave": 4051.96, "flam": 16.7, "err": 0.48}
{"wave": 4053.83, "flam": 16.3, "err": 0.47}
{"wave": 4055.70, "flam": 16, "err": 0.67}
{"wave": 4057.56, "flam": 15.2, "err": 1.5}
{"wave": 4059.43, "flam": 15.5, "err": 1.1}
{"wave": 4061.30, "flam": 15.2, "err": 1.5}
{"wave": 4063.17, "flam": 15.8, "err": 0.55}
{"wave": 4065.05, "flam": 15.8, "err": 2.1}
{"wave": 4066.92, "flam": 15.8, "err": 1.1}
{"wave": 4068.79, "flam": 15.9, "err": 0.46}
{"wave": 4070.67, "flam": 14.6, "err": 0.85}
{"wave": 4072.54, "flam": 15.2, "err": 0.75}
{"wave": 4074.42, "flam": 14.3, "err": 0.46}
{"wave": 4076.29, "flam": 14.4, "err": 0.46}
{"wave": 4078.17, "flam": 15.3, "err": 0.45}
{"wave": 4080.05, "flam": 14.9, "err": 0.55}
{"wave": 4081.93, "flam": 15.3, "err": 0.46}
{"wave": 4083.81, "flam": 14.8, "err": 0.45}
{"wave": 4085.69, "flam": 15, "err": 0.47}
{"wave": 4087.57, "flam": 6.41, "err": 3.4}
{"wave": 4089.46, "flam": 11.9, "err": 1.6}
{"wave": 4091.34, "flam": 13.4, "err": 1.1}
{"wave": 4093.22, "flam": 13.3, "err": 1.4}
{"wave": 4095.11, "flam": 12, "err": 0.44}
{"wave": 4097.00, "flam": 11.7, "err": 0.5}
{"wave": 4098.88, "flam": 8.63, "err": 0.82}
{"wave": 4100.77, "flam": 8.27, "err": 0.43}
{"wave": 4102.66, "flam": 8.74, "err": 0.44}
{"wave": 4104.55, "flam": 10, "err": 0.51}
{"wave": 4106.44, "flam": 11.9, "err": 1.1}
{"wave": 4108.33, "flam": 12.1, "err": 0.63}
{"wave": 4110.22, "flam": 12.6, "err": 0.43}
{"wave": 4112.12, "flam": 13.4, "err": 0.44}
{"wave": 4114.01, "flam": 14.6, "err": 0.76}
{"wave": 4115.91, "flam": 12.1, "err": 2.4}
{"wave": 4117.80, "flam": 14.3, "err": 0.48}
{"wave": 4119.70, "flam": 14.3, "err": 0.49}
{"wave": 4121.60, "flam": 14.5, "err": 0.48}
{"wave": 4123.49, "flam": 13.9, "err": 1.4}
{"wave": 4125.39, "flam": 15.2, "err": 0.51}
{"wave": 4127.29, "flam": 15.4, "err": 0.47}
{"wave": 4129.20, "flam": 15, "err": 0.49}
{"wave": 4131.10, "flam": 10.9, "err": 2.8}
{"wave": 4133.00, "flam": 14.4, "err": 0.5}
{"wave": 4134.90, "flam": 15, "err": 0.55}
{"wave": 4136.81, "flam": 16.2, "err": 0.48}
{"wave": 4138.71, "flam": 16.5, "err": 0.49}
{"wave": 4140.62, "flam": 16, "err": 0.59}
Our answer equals 1.30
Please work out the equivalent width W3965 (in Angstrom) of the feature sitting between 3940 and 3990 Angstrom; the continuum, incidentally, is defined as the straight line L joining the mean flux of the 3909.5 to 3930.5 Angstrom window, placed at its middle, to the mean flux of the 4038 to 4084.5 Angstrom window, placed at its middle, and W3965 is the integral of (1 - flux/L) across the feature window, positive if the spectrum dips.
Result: 9.4 Angstrom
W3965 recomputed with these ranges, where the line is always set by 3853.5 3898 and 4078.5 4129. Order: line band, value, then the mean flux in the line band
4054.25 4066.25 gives -3.01 Angstrom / 15.6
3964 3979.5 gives 4.47 Angstrom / 8.56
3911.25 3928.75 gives -3.65 Angstrom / 14.2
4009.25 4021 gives -2.85 Angstrom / 15.2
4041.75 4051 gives -2.49 Angstrom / 15.8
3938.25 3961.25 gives -2.66 Angstrom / 13.3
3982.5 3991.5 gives -1.21 Angstrom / 13.7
